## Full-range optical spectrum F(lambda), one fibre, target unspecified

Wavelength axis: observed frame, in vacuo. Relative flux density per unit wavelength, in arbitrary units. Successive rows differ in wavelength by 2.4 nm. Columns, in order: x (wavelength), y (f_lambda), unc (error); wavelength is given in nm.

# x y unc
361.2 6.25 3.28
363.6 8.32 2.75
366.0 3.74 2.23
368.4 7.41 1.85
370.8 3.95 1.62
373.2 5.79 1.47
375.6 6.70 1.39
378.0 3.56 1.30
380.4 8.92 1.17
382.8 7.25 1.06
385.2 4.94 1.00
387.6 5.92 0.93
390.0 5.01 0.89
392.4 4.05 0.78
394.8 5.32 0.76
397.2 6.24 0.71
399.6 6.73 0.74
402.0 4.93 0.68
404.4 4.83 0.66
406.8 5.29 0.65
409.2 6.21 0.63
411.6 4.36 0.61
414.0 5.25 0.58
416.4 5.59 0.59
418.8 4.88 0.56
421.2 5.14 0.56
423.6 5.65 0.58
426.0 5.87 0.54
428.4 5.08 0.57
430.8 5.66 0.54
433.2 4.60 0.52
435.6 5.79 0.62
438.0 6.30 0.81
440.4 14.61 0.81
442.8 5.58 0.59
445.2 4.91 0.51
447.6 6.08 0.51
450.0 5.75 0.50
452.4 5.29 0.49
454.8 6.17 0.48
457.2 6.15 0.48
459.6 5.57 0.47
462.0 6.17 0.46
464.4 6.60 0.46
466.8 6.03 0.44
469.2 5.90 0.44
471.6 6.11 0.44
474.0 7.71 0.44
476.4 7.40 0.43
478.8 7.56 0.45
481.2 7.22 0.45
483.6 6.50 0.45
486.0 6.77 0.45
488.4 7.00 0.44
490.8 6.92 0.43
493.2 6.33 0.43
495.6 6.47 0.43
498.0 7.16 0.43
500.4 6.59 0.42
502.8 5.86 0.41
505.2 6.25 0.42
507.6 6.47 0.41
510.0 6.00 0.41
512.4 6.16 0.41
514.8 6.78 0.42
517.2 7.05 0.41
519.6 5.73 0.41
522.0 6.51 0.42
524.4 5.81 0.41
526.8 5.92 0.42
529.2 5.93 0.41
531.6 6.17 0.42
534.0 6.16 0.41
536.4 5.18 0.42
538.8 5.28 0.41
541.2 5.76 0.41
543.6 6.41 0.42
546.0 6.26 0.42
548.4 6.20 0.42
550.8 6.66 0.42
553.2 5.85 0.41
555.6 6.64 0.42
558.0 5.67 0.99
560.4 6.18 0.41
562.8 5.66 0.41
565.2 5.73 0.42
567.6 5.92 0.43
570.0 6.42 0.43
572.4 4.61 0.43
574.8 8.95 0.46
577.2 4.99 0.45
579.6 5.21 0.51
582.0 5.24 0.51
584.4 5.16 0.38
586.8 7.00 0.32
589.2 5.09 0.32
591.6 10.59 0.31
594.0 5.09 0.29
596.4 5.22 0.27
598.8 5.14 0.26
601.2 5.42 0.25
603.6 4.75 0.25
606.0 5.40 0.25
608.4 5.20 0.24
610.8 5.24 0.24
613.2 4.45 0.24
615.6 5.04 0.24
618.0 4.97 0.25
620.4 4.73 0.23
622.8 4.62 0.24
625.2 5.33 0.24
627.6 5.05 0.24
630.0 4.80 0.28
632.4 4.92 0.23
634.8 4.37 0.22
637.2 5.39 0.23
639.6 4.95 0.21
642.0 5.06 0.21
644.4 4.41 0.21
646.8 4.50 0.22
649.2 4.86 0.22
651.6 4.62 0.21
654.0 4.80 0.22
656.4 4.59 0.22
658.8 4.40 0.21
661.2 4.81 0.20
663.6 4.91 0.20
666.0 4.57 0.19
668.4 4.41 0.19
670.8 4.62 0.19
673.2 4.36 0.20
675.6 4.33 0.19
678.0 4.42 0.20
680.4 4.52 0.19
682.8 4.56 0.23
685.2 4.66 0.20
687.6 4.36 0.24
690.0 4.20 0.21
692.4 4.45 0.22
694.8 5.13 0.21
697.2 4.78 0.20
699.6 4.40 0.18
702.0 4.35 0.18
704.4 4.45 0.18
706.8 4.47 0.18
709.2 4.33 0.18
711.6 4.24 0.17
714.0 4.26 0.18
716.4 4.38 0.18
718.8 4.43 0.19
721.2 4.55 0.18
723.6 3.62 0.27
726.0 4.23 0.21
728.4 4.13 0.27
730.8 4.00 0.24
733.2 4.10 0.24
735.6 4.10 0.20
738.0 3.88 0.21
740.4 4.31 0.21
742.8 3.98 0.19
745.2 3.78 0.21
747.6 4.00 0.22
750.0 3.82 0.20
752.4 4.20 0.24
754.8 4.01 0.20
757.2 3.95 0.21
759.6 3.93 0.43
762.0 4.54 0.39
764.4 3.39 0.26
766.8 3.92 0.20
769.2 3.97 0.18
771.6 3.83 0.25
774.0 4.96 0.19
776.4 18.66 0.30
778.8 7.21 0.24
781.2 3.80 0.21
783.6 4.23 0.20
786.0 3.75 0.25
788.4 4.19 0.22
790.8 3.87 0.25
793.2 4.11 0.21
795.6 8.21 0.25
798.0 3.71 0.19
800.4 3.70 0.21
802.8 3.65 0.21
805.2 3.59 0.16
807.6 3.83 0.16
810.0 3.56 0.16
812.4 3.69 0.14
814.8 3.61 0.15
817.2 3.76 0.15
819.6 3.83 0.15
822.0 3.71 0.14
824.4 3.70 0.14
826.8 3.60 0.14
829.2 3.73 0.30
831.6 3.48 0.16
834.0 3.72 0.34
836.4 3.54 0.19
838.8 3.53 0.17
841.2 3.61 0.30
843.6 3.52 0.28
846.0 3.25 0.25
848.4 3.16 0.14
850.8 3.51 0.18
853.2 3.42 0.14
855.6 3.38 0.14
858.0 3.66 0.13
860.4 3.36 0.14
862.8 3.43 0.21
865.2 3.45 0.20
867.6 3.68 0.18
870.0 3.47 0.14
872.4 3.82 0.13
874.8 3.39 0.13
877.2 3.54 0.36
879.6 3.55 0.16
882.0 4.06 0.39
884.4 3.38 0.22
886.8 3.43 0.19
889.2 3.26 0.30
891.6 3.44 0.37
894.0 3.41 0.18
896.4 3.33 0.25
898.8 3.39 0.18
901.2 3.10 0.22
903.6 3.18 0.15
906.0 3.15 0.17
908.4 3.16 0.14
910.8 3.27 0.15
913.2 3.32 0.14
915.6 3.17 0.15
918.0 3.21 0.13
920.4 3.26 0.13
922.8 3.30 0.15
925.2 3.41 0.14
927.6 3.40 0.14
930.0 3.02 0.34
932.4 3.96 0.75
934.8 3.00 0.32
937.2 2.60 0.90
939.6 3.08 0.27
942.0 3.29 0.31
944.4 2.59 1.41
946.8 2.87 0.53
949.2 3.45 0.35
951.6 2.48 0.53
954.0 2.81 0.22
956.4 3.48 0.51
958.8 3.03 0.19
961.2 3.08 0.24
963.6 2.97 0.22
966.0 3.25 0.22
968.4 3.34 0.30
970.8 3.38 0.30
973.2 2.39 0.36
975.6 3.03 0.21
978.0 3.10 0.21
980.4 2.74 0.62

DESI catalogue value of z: 0.18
